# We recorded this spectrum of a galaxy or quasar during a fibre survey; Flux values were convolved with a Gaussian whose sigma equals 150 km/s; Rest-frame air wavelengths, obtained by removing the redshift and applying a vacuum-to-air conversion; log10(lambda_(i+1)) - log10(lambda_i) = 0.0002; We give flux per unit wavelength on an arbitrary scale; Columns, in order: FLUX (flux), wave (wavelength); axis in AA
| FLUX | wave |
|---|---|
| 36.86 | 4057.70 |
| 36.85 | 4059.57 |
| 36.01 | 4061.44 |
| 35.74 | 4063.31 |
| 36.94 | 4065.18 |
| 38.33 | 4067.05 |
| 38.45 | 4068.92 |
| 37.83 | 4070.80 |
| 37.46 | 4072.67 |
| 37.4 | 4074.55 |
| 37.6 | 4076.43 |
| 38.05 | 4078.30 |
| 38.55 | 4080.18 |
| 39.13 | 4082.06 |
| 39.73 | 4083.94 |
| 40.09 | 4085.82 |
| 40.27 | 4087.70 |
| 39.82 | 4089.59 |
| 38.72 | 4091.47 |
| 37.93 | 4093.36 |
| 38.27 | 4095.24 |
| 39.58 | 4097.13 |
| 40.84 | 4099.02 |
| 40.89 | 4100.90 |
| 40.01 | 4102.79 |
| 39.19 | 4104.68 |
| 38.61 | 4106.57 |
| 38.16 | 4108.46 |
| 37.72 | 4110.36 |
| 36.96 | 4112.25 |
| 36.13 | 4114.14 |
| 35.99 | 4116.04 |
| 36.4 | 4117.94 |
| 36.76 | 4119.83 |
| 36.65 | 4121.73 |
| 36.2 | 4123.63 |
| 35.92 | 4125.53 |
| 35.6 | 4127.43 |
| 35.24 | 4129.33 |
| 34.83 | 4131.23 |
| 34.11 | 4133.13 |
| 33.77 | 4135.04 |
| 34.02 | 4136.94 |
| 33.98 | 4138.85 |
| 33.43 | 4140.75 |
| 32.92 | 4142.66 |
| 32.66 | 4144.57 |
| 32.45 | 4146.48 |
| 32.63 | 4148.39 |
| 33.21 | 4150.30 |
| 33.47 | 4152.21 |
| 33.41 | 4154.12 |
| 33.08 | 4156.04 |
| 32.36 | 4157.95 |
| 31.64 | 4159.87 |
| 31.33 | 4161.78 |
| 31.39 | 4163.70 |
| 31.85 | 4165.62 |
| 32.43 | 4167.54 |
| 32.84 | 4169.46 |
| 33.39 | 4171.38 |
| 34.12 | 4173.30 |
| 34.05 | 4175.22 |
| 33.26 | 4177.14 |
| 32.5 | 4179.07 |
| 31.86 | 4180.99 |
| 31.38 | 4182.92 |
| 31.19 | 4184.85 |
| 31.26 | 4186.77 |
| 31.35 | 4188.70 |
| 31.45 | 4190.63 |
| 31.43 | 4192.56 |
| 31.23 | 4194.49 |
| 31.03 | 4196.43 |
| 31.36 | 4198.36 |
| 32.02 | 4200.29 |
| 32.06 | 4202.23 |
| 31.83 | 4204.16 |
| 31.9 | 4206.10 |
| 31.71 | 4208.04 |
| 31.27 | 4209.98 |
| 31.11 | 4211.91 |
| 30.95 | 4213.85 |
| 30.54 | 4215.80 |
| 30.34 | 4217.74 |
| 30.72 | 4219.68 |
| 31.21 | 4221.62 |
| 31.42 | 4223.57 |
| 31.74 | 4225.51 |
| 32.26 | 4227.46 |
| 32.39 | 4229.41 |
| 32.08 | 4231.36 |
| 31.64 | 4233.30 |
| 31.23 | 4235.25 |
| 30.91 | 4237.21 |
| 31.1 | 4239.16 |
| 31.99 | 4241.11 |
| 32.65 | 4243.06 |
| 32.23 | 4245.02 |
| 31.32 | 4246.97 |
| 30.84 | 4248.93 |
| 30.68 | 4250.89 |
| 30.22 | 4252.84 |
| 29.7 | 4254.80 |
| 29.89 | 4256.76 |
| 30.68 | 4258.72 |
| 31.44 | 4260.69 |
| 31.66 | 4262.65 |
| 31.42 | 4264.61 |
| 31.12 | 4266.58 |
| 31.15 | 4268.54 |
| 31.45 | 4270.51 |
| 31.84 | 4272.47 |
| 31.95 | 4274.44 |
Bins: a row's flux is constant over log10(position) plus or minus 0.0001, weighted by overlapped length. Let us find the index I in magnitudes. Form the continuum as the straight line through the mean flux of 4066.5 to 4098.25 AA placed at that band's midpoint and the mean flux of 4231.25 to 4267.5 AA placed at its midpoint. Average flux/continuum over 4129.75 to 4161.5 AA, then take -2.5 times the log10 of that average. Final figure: 0.08 mag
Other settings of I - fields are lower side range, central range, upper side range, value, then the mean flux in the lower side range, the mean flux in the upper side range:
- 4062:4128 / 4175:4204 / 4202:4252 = 0.05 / 38.1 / 31.5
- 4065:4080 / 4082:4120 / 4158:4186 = -0.07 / 37.8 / 32.4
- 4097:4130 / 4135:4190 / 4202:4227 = 0.06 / 37.6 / 31.3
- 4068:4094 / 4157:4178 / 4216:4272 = 0.07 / 38.6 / 31.3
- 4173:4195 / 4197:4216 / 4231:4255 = 0.01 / 32.1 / 31.3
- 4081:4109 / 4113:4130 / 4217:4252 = 0.05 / 39.4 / 31.5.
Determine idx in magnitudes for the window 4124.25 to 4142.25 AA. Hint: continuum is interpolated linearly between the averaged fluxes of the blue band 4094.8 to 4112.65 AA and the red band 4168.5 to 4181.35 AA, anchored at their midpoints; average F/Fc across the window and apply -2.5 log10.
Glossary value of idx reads 0.07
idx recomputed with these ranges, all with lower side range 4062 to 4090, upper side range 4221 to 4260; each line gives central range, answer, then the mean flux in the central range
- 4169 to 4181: 0.03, 33.3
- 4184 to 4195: 0.07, 31.3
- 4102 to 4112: -0.05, 38.6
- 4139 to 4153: 0.07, 33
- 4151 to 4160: 0.06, 32.9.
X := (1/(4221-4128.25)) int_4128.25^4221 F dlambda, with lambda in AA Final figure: 32.3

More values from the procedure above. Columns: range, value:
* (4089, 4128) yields 37.9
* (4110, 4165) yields 34.2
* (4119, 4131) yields 36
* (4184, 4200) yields 31.3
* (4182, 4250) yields 31.5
